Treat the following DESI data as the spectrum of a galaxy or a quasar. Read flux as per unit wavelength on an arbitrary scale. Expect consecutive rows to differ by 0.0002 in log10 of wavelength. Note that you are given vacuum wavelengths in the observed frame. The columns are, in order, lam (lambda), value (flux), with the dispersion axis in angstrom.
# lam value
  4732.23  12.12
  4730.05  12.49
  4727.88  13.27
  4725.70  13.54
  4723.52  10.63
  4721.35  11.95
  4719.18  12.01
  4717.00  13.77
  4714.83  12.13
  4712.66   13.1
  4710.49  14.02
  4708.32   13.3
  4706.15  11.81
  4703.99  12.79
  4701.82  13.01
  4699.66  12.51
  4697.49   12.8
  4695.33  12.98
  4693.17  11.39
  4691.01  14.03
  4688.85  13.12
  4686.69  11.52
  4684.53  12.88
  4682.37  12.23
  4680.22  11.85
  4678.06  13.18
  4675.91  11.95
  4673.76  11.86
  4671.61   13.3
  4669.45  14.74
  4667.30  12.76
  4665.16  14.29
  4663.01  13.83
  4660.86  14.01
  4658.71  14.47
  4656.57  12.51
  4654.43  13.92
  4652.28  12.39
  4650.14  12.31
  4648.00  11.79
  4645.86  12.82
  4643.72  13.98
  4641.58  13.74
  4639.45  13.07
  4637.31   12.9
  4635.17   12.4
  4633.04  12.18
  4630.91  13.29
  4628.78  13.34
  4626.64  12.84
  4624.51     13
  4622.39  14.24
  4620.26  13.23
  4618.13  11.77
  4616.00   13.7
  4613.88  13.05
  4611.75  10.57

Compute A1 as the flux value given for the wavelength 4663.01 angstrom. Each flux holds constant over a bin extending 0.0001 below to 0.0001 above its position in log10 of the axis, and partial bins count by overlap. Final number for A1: 13.83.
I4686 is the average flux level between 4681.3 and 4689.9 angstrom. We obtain 12.4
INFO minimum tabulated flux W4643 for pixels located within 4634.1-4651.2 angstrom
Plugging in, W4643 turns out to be 11.79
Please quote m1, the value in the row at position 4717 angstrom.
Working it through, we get 13.77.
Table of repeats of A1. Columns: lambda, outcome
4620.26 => 13.23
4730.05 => 12.49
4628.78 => 13.34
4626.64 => 12.84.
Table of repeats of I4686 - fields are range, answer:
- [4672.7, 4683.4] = 12.2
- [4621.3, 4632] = 13.3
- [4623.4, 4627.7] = 13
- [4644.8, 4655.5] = 12.6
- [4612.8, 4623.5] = 13.2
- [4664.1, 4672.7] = 13.8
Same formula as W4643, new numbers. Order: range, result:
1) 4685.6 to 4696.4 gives 11.39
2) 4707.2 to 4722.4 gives 11.95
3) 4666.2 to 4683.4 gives 11.85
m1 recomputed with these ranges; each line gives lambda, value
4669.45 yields 14.74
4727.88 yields 13.27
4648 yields 11.79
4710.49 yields 14.02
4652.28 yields 12.39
